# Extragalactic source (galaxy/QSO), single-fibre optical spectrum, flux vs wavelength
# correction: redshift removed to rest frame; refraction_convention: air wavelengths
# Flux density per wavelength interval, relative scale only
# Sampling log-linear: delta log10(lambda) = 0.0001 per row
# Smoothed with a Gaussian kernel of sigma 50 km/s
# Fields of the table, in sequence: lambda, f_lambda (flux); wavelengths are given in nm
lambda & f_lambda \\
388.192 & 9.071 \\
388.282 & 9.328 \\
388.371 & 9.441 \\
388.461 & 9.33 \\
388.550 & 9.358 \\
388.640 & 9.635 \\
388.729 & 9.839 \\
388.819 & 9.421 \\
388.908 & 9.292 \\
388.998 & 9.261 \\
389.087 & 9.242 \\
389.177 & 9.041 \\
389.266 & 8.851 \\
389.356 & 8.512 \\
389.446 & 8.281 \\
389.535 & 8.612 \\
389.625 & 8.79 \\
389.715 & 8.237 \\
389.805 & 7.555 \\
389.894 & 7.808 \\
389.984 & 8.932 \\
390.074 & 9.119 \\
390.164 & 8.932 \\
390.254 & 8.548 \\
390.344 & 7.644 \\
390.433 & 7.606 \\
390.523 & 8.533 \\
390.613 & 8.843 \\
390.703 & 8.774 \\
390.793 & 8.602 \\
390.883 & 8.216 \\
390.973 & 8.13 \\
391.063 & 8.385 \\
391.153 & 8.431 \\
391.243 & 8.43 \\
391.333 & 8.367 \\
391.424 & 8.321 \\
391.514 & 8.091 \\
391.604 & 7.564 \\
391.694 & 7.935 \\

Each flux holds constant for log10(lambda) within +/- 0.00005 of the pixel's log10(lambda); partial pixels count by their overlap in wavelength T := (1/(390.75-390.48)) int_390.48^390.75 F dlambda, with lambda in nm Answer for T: 8.71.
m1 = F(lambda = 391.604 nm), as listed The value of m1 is 7.564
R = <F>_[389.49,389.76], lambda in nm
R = 8.54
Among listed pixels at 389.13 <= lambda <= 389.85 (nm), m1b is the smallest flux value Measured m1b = 7.555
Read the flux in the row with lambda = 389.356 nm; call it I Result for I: 8.512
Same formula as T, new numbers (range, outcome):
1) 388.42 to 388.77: 9.55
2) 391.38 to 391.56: 8.22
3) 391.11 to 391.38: 8.39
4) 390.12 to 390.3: 8.72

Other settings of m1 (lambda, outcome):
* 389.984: 8.932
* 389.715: 8.237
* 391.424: 8.321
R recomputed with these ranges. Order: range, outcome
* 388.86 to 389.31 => 9.16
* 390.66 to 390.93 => 8.53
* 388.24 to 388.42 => 9.38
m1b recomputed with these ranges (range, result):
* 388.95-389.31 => 8.851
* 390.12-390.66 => 7.606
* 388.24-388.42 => 9.328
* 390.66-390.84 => 8.602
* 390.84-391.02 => 8.13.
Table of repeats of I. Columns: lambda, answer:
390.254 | 8.548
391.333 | 8.367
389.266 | 8.851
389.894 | 7.808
